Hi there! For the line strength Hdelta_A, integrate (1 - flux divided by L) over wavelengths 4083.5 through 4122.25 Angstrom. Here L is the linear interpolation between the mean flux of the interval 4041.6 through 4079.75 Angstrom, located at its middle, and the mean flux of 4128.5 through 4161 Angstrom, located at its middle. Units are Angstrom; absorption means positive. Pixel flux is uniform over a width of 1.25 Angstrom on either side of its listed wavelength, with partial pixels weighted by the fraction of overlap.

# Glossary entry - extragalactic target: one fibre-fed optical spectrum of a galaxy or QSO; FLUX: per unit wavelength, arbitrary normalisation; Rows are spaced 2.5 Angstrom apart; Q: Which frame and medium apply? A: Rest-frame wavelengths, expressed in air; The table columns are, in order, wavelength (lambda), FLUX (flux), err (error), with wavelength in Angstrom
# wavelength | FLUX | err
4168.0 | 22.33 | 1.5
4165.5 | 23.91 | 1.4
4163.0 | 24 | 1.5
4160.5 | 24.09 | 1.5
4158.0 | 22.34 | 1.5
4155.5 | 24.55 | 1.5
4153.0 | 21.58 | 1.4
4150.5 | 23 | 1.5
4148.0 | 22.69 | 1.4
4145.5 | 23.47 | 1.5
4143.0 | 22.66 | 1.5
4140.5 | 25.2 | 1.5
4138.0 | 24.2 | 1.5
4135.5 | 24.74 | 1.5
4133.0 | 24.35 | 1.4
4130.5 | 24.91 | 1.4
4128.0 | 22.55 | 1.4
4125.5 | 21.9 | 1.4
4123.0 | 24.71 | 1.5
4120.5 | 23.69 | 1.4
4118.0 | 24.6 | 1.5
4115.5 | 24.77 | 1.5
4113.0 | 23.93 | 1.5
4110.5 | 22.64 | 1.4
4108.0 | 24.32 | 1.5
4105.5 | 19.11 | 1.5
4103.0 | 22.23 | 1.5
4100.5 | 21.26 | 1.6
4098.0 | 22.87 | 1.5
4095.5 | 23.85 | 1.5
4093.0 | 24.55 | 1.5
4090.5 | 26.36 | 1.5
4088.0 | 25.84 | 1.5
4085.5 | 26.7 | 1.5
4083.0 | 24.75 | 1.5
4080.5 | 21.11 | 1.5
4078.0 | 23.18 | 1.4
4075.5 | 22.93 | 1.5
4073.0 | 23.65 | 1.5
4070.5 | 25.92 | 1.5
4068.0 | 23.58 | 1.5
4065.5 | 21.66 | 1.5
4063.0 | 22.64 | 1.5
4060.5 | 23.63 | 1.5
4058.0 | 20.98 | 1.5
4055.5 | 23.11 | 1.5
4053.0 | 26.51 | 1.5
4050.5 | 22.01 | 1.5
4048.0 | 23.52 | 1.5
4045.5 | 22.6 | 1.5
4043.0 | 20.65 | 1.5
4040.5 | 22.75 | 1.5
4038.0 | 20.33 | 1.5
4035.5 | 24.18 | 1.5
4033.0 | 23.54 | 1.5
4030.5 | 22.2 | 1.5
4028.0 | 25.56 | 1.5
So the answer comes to -0.8 Angstrom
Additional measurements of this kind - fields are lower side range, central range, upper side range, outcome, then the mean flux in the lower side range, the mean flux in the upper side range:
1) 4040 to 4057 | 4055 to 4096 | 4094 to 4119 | -1.5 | 23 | 23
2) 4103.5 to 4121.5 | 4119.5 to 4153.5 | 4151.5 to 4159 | -0.8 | 23.2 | 22.8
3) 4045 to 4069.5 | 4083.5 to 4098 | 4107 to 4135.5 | -1.1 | 23.1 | 23.9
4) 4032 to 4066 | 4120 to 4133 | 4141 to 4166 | -0.3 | 22.7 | 23.3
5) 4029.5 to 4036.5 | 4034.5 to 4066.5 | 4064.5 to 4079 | 1.0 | 23.3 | 23.5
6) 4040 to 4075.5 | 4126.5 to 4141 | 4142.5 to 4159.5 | -0.8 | 23.1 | 22.9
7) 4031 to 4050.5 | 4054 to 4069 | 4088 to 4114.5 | 0.1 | 22.5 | 23.3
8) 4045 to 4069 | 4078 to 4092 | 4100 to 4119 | -1.1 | 23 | 22.9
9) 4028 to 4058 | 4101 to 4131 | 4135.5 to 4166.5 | 0.2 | 22.9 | 23.5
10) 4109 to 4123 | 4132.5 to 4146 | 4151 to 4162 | -0.4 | 24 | 23.1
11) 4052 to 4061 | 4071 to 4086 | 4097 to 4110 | -0.6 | 23.5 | 22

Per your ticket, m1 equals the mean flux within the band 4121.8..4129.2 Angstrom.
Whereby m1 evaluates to 23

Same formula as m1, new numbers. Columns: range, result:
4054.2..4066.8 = 22.4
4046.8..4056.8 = 23.8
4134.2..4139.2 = 24.5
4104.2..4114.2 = 22.5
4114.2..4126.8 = 23.9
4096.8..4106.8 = 21.4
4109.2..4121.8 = 23.9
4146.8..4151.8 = 22.8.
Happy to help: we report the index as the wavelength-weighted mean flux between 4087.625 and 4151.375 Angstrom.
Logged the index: 23.6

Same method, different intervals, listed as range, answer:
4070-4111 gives 23.6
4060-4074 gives 23.5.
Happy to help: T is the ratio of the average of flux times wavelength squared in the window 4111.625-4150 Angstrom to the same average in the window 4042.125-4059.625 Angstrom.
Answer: 1.09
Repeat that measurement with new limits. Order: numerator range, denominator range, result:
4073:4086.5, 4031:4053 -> 1.06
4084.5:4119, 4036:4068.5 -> 1.08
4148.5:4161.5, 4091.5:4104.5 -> 1.03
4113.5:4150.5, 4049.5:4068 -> 1.08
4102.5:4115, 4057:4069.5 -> 1.02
